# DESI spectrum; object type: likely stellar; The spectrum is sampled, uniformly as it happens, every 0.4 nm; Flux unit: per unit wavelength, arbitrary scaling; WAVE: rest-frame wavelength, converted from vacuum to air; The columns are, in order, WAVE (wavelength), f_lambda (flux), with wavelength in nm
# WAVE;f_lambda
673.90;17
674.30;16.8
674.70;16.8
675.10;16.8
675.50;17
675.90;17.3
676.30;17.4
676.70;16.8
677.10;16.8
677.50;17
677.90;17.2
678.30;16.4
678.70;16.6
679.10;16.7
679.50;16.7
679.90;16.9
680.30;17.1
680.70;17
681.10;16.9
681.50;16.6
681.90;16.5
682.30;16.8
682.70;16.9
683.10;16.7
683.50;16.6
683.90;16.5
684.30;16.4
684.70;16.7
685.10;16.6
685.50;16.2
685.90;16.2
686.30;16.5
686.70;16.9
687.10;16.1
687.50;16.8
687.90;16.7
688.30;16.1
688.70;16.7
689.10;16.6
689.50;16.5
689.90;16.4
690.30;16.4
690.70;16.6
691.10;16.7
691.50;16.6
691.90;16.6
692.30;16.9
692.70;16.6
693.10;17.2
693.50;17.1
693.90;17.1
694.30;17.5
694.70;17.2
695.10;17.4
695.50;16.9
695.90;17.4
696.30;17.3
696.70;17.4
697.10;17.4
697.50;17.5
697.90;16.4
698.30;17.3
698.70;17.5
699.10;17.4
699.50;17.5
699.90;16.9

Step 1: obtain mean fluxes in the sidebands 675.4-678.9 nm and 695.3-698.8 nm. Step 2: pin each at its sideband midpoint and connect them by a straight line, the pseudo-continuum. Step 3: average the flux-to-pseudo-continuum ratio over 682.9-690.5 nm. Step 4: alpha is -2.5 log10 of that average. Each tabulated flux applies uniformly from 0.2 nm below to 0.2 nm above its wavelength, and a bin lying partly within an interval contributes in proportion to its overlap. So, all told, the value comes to 0.04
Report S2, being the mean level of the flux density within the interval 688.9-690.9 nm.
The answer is 16.5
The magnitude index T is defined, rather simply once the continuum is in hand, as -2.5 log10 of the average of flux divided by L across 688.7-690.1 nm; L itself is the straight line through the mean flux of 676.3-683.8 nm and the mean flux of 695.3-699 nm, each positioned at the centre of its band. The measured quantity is 0.03 mag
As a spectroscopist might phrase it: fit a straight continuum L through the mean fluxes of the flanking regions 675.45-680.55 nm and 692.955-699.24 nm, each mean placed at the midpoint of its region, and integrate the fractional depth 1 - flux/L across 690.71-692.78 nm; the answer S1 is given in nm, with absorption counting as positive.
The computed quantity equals 0.06 nm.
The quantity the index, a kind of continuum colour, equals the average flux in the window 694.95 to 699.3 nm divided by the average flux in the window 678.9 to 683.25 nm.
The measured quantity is 1.03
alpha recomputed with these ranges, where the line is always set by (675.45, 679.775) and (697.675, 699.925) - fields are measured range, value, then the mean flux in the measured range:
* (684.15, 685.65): 0.03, 16.5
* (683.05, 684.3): 0.03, 16.6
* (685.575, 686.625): 0.04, 16.4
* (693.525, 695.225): -0.01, 17.3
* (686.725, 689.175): 0.03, 16.5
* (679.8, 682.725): 0.01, 16.8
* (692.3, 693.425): 0.01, 16.9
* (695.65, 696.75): -0.01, 17.3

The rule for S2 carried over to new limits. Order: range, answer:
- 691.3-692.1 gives 16.6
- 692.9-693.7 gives 17.2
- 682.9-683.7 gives 16.7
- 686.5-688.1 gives 16.6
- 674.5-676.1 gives 17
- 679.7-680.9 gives 17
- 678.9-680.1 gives 16.8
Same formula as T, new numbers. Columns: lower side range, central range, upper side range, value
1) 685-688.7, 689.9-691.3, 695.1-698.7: 0.01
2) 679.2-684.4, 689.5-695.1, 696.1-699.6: 0.02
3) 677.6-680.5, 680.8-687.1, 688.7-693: 0.01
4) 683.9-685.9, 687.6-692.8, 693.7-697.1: 0.02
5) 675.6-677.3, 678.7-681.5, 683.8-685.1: 0.00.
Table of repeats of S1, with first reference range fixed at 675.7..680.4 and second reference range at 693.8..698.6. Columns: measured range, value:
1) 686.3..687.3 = 0.03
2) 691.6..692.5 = 0.02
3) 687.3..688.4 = 0.03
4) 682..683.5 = 0.02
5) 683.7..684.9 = 0.03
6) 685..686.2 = 0.05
